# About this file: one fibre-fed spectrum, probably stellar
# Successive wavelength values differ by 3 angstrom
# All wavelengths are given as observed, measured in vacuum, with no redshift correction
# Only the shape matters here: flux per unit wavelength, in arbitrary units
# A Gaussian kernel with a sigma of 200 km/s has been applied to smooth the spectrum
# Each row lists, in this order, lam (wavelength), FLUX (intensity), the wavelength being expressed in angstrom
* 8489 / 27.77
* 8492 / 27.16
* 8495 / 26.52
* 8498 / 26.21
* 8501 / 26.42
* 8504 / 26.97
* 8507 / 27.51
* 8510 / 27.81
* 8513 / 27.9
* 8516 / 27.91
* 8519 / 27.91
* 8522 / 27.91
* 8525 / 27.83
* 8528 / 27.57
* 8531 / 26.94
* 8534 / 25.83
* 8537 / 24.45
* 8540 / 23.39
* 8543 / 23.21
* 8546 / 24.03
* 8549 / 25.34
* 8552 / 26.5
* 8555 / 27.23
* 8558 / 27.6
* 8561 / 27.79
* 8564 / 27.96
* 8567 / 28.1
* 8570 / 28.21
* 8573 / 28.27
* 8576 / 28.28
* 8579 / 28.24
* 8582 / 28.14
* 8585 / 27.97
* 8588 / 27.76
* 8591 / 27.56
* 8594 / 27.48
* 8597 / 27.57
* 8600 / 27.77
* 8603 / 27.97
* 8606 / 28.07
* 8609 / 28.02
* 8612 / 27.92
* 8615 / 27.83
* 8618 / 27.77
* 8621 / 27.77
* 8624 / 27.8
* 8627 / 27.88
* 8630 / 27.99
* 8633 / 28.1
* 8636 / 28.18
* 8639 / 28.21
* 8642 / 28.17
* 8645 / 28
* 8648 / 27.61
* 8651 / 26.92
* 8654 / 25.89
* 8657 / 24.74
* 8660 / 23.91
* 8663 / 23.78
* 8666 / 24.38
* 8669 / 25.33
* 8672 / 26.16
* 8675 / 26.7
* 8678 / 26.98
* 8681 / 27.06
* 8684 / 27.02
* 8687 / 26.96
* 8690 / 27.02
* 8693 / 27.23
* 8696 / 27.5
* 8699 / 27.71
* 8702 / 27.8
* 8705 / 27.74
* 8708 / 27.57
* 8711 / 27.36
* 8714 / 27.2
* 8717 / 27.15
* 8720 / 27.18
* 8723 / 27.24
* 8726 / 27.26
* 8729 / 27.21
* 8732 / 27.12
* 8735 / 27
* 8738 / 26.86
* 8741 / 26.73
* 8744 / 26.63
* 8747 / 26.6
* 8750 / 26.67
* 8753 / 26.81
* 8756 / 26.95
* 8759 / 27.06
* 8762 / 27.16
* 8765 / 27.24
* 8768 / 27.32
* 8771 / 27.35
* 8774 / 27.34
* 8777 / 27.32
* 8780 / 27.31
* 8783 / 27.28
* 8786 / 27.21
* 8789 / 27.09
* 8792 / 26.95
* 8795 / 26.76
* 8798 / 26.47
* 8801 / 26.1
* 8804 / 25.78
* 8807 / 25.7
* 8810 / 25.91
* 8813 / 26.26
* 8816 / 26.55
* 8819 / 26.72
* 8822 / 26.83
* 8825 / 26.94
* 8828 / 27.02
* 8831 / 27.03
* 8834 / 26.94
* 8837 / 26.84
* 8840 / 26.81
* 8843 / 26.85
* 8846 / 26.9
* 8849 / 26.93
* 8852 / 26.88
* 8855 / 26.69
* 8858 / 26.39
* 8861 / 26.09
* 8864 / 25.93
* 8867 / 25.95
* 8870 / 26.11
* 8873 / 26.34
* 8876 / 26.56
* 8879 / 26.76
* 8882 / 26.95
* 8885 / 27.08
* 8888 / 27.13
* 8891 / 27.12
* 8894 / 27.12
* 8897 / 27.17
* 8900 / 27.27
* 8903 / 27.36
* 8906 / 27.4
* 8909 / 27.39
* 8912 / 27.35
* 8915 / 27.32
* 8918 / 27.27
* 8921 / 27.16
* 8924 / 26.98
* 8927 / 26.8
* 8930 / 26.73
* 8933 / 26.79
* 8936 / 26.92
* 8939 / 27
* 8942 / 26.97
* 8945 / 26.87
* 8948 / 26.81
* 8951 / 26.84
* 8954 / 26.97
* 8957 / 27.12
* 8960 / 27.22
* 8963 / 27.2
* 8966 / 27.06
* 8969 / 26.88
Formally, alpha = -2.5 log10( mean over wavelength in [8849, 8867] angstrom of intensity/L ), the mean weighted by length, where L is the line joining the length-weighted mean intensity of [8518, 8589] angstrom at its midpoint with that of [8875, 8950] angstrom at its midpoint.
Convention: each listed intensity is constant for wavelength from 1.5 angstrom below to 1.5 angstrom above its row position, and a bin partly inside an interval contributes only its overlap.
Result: 0.03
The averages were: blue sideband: 26.9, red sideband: 27.1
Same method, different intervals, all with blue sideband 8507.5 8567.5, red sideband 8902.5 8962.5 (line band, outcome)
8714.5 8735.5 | -0.013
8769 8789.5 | -0.015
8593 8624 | -0.044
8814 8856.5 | 0.005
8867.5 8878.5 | 0.027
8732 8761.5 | 0.001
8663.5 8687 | 0.025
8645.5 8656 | -0.002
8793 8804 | 0.022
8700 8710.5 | -0.034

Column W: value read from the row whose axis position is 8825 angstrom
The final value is 26.94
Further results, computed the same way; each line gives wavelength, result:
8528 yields 27.57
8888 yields 27.13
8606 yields 28.07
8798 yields 26.47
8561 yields 27.79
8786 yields 27.21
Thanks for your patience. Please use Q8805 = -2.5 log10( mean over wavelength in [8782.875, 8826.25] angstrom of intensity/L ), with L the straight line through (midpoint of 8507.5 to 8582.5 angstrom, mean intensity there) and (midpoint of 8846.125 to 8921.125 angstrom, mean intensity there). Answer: 0.01 mag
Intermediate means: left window 27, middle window 26.5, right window 26.9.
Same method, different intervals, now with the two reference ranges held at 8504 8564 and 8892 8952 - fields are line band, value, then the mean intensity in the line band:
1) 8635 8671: 0.02 mag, 26.2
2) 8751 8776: -0.01 mag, 27.1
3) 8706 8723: -0.02 mag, 27.3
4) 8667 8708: -0.01 mag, 27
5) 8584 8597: -0.04 mag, 27.7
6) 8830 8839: 0.00 mag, 26.9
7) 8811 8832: 0.01 mag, 26.7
